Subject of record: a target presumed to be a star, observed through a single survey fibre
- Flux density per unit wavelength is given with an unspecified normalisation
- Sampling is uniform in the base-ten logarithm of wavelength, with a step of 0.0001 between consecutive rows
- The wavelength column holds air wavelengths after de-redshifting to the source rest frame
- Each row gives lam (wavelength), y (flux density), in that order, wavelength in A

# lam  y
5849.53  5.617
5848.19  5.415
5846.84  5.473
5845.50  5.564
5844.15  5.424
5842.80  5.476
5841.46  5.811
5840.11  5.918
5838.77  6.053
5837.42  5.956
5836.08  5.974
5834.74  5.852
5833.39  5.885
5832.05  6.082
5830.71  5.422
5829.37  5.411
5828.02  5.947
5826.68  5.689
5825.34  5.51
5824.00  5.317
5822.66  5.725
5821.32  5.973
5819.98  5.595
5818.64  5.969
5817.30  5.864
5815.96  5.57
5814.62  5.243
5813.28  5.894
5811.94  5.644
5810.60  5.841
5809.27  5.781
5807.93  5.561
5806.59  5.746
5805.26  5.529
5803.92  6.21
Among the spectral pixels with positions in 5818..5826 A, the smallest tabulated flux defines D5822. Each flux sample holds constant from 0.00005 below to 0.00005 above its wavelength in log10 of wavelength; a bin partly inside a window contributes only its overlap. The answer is 5.317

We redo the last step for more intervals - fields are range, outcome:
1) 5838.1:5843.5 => 5.476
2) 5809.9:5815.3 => 5.243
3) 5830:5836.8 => 5.422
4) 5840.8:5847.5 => 5.424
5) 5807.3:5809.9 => 5.561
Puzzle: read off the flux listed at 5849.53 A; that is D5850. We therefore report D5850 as 5.617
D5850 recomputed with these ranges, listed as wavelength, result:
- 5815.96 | 5.57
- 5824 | 5.317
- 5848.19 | 5.415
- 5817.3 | 5.864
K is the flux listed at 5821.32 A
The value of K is 5.973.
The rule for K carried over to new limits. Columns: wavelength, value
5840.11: 5.918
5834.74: 5.852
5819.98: 5.595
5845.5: 5.564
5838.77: 6.053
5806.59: 5.746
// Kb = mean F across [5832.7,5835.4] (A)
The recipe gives 5.86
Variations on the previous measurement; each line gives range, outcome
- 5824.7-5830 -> 5.64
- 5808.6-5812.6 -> 5.76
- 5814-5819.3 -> 5.66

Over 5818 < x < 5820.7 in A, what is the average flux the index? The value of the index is 5.78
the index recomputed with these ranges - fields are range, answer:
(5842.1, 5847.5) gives 5.49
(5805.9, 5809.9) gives 5.7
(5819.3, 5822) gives 5.79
